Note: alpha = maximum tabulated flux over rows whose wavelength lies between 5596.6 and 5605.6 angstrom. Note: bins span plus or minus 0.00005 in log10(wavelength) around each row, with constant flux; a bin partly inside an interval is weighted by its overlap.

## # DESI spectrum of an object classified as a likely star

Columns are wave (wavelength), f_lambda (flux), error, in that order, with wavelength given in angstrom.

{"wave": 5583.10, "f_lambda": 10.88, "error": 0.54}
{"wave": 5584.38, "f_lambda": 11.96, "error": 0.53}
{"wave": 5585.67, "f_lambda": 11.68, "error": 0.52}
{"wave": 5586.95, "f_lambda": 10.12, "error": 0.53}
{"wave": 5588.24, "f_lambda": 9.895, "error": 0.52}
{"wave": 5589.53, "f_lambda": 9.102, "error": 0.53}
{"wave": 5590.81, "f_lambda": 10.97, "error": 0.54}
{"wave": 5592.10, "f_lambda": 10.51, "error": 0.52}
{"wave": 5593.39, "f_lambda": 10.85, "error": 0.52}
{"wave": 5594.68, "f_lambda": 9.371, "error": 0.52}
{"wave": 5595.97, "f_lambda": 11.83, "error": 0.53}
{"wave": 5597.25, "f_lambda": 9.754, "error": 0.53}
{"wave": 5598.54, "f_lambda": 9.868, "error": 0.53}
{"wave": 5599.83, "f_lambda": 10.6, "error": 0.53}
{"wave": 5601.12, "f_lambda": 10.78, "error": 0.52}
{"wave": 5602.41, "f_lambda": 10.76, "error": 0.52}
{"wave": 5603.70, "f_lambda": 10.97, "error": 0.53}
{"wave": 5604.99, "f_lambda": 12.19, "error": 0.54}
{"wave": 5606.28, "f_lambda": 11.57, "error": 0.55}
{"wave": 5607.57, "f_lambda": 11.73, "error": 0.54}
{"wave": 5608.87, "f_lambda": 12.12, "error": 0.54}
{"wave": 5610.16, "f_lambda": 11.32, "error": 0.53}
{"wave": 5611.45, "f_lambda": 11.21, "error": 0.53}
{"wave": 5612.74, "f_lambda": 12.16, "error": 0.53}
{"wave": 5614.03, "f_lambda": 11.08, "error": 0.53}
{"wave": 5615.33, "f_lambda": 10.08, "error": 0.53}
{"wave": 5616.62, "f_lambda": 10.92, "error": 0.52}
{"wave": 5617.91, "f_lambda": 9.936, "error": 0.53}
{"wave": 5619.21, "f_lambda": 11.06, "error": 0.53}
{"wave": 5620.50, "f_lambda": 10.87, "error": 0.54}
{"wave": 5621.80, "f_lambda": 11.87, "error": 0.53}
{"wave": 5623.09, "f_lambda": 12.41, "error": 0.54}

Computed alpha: 12.19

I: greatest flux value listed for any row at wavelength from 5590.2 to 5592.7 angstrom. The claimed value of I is 10.97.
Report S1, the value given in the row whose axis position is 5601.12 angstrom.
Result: 10.78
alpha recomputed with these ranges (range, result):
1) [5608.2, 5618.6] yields 12.16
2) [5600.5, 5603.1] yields 10.78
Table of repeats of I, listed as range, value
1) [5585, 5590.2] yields 11.68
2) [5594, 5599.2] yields 11.83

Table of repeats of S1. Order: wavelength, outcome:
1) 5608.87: 12.12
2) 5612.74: 12.16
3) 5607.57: 11.73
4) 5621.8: 11.87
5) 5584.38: 11.96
